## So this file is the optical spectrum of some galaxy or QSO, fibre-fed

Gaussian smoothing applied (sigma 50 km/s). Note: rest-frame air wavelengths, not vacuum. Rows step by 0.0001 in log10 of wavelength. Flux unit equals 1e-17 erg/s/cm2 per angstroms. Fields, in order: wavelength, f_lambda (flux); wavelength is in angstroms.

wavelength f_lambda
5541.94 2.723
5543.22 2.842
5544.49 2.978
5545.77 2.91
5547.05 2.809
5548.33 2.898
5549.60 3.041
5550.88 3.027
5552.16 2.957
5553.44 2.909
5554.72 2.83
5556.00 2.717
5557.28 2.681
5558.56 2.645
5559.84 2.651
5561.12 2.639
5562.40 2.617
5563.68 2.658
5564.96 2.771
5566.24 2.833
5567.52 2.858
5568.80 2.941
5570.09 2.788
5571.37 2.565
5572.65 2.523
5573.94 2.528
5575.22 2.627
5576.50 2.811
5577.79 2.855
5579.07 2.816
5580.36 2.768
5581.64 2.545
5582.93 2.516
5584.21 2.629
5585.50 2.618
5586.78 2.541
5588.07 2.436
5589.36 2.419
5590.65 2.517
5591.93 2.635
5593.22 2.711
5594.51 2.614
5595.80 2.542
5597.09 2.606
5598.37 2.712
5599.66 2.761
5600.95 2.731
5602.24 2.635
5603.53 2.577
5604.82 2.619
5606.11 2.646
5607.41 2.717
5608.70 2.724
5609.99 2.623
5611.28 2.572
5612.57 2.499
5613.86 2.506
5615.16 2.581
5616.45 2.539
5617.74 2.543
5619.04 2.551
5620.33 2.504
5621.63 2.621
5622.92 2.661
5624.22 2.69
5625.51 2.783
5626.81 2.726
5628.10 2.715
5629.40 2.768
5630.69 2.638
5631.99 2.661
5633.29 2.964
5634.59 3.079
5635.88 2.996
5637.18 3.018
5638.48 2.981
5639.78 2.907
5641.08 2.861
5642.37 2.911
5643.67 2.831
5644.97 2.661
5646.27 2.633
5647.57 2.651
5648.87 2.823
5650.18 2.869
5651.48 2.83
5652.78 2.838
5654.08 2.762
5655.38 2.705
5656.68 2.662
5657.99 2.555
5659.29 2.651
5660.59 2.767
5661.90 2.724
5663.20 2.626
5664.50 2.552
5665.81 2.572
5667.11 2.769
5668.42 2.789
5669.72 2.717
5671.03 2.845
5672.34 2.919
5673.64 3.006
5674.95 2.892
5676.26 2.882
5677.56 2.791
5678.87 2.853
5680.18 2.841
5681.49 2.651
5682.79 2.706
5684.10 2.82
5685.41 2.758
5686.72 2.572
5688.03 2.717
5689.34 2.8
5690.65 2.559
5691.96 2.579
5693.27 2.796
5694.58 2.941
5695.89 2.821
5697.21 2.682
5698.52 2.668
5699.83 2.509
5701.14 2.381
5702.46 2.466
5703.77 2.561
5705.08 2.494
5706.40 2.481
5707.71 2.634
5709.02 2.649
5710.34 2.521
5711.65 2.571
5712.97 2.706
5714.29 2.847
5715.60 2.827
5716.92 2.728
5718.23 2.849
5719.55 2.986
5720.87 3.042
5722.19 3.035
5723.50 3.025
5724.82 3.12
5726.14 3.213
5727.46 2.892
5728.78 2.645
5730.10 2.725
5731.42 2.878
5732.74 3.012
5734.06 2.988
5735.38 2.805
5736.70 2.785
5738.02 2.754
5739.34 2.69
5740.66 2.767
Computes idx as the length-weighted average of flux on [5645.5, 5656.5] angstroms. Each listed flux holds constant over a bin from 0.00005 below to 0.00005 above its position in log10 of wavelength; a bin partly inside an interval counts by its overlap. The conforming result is 2.76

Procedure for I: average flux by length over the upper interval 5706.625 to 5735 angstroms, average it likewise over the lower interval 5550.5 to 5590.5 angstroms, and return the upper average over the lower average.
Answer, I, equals 1.06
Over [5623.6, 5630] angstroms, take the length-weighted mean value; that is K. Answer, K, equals 2.74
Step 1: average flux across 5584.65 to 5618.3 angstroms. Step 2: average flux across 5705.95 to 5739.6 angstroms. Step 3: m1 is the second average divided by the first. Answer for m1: 1.09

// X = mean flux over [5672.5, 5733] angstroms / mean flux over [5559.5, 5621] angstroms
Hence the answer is 1.0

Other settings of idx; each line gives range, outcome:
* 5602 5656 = 2.73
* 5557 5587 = 2.69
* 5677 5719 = 2.68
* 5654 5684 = 2.75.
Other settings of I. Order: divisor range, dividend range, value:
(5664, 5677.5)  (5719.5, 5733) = 1.06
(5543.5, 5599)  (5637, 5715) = 1.00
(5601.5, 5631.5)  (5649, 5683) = 1.05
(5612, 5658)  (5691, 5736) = 1.01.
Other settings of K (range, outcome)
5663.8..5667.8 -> 2.63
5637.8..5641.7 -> 2.91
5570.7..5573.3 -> 2.55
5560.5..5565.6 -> 2.67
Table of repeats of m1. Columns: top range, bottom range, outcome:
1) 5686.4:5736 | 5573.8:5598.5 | 1.05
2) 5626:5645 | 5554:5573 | 1.05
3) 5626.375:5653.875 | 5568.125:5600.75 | 1.07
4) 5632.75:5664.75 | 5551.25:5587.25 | 1.03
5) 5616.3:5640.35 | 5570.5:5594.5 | 1.05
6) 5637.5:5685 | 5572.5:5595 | 1.06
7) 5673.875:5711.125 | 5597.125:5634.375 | 1.01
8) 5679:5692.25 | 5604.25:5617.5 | 1.04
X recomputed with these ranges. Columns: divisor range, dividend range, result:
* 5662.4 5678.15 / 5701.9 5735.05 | 1.01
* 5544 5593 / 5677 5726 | 1.00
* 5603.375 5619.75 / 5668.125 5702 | 1.06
